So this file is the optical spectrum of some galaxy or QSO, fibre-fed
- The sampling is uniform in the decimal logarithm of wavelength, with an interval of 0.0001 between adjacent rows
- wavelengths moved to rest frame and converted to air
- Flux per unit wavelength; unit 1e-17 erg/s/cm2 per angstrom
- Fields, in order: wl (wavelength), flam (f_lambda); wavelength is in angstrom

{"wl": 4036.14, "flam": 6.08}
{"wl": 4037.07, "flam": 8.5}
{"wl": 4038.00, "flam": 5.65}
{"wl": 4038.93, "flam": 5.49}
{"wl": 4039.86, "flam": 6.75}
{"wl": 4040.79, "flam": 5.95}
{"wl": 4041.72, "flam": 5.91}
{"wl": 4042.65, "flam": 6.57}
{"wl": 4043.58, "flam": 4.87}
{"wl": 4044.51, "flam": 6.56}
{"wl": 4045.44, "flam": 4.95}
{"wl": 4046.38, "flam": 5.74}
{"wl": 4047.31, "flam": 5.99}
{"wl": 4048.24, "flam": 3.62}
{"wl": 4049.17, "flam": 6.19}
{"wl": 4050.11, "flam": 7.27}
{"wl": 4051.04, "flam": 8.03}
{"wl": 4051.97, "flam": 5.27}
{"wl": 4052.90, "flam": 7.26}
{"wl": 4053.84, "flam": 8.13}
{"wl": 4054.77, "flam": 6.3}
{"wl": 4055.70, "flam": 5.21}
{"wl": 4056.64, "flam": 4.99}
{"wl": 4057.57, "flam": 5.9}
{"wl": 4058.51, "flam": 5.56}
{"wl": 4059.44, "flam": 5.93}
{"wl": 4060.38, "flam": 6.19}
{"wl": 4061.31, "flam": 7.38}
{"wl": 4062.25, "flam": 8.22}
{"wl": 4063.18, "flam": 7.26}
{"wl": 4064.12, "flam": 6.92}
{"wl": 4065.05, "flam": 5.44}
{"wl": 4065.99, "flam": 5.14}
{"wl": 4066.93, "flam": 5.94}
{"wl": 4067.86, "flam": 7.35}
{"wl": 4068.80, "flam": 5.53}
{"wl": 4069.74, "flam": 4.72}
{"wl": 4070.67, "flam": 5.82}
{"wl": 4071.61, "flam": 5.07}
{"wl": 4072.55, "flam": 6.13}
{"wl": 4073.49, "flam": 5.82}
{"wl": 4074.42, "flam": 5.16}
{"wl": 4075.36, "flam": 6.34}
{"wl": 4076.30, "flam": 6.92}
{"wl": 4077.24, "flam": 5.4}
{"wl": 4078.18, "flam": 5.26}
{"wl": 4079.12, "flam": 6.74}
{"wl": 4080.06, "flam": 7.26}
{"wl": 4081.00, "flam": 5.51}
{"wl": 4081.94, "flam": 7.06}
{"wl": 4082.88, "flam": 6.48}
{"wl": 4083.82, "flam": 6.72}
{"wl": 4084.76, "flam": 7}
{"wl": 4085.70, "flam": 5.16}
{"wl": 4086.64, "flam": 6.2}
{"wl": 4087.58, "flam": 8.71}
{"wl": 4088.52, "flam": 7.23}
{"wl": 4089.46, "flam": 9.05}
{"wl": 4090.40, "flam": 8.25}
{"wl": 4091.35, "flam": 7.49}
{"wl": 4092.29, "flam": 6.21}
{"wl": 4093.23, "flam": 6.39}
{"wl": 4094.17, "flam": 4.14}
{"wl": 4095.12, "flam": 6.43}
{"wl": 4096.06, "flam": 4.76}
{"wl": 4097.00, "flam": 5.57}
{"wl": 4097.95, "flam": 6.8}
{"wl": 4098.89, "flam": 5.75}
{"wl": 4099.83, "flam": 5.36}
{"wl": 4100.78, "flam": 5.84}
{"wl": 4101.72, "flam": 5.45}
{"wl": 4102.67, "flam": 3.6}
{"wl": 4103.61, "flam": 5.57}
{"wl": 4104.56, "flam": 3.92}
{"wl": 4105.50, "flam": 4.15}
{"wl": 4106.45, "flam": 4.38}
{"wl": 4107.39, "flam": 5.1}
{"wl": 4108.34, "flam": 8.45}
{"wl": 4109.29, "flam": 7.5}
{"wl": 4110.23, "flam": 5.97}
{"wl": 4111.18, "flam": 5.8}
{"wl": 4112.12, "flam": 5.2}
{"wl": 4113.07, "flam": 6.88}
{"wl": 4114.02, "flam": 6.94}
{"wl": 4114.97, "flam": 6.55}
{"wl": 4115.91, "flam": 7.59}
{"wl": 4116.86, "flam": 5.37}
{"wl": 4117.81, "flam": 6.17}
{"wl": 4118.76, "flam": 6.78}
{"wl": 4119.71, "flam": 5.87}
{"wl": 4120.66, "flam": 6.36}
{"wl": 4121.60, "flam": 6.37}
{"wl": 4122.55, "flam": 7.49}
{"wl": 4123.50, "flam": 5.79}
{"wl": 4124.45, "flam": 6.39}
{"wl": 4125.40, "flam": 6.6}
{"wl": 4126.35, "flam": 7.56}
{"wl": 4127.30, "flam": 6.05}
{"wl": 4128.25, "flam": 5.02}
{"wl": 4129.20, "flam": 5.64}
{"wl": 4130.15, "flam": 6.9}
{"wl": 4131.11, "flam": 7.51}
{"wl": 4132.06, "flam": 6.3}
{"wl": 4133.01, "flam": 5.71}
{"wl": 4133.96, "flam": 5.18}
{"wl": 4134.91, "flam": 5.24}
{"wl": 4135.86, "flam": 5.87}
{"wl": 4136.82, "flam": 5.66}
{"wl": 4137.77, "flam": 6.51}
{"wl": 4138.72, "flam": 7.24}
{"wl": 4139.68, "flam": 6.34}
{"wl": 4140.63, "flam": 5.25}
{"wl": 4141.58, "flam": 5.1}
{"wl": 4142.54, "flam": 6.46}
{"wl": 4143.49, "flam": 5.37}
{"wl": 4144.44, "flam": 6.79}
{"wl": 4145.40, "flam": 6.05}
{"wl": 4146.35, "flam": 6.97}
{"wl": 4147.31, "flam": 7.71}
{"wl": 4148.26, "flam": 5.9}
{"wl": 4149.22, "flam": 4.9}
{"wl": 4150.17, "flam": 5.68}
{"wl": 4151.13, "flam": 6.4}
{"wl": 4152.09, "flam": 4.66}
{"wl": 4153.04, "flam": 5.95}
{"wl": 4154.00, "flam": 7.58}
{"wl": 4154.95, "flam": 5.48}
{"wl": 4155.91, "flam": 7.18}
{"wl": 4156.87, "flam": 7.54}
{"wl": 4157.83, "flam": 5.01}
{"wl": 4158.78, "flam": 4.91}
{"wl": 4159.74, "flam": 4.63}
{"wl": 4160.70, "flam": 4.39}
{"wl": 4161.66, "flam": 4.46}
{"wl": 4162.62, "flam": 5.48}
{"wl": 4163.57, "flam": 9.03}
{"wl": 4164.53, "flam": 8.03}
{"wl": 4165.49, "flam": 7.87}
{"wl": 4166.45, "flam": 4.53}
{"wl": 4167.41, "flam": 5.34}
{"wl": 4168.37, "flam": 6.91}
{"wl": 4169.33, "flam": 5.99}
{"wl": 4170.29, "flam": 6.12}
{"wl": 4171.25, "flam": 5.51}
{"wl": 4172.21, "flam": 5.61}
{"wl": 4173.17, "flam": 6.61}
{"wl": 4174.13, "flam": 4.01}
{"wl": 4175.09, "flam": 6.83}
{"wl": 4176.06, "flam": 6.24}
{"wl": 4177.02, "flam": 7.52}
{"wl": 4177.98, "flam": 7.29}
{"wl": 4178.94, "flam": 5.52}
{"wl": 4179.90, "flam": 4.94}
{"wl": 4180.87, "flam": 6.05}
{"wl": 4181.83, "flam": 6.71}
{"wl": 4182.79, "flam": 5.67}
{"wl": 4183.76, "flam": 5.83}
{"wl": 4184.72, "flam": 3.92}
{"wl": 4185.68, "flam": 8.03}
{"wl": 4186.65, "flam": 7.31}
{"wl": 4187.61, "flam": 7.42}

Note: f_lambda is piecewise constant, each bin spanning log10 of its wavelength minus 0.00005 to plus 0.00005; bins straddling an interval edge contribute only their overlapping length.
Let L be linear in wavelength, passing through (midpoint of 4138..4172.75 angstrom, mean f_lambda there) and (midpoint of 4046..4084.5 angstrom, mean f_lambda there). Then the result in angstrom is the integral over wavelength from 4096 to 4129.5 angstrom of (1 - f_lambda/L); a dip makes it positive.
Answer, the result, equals 0.8 angstrom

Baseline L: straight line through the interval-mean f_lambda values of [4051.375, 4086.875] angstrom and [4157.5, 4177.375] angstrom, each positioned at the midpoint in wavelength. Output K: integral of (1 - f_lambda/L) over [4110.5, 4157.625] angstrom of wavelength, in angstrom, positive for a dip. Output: -1.6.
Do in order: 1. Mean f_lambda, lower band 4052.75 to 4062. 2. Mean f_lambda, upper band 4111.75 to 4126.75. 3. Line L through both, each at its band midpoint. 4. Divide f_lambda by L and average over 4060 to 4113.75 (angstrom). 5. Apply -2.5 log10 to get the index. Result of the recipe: 0.04 mag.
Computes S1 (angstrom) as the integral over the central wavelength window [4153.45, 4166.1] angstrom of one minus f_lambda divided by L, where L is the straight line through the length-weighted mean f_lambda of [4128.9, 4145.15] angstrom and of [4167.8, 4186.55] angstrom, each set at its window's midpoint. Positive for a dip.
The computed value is -0.37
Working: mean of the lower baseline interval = 6.07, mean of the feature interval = 6.26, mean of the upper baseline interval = 6.09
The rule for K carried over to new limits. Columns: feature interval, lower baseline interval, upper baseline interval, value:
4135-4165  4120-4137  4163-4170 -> 2.11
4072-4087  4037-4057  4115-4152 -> -0.12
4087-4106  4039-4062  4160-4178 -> 0.30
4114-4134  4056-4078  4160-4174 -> -1.11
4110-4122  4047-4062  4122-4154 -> -0.26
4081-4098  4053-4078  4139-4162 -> -1.59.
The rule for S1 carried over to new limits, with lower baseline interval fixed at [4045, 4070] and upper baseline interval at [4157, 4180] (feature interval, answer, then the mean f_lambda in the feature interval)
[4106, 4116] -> -0.4 angstrom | 6.36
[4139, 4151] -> -0.1 angstrom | 6.07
